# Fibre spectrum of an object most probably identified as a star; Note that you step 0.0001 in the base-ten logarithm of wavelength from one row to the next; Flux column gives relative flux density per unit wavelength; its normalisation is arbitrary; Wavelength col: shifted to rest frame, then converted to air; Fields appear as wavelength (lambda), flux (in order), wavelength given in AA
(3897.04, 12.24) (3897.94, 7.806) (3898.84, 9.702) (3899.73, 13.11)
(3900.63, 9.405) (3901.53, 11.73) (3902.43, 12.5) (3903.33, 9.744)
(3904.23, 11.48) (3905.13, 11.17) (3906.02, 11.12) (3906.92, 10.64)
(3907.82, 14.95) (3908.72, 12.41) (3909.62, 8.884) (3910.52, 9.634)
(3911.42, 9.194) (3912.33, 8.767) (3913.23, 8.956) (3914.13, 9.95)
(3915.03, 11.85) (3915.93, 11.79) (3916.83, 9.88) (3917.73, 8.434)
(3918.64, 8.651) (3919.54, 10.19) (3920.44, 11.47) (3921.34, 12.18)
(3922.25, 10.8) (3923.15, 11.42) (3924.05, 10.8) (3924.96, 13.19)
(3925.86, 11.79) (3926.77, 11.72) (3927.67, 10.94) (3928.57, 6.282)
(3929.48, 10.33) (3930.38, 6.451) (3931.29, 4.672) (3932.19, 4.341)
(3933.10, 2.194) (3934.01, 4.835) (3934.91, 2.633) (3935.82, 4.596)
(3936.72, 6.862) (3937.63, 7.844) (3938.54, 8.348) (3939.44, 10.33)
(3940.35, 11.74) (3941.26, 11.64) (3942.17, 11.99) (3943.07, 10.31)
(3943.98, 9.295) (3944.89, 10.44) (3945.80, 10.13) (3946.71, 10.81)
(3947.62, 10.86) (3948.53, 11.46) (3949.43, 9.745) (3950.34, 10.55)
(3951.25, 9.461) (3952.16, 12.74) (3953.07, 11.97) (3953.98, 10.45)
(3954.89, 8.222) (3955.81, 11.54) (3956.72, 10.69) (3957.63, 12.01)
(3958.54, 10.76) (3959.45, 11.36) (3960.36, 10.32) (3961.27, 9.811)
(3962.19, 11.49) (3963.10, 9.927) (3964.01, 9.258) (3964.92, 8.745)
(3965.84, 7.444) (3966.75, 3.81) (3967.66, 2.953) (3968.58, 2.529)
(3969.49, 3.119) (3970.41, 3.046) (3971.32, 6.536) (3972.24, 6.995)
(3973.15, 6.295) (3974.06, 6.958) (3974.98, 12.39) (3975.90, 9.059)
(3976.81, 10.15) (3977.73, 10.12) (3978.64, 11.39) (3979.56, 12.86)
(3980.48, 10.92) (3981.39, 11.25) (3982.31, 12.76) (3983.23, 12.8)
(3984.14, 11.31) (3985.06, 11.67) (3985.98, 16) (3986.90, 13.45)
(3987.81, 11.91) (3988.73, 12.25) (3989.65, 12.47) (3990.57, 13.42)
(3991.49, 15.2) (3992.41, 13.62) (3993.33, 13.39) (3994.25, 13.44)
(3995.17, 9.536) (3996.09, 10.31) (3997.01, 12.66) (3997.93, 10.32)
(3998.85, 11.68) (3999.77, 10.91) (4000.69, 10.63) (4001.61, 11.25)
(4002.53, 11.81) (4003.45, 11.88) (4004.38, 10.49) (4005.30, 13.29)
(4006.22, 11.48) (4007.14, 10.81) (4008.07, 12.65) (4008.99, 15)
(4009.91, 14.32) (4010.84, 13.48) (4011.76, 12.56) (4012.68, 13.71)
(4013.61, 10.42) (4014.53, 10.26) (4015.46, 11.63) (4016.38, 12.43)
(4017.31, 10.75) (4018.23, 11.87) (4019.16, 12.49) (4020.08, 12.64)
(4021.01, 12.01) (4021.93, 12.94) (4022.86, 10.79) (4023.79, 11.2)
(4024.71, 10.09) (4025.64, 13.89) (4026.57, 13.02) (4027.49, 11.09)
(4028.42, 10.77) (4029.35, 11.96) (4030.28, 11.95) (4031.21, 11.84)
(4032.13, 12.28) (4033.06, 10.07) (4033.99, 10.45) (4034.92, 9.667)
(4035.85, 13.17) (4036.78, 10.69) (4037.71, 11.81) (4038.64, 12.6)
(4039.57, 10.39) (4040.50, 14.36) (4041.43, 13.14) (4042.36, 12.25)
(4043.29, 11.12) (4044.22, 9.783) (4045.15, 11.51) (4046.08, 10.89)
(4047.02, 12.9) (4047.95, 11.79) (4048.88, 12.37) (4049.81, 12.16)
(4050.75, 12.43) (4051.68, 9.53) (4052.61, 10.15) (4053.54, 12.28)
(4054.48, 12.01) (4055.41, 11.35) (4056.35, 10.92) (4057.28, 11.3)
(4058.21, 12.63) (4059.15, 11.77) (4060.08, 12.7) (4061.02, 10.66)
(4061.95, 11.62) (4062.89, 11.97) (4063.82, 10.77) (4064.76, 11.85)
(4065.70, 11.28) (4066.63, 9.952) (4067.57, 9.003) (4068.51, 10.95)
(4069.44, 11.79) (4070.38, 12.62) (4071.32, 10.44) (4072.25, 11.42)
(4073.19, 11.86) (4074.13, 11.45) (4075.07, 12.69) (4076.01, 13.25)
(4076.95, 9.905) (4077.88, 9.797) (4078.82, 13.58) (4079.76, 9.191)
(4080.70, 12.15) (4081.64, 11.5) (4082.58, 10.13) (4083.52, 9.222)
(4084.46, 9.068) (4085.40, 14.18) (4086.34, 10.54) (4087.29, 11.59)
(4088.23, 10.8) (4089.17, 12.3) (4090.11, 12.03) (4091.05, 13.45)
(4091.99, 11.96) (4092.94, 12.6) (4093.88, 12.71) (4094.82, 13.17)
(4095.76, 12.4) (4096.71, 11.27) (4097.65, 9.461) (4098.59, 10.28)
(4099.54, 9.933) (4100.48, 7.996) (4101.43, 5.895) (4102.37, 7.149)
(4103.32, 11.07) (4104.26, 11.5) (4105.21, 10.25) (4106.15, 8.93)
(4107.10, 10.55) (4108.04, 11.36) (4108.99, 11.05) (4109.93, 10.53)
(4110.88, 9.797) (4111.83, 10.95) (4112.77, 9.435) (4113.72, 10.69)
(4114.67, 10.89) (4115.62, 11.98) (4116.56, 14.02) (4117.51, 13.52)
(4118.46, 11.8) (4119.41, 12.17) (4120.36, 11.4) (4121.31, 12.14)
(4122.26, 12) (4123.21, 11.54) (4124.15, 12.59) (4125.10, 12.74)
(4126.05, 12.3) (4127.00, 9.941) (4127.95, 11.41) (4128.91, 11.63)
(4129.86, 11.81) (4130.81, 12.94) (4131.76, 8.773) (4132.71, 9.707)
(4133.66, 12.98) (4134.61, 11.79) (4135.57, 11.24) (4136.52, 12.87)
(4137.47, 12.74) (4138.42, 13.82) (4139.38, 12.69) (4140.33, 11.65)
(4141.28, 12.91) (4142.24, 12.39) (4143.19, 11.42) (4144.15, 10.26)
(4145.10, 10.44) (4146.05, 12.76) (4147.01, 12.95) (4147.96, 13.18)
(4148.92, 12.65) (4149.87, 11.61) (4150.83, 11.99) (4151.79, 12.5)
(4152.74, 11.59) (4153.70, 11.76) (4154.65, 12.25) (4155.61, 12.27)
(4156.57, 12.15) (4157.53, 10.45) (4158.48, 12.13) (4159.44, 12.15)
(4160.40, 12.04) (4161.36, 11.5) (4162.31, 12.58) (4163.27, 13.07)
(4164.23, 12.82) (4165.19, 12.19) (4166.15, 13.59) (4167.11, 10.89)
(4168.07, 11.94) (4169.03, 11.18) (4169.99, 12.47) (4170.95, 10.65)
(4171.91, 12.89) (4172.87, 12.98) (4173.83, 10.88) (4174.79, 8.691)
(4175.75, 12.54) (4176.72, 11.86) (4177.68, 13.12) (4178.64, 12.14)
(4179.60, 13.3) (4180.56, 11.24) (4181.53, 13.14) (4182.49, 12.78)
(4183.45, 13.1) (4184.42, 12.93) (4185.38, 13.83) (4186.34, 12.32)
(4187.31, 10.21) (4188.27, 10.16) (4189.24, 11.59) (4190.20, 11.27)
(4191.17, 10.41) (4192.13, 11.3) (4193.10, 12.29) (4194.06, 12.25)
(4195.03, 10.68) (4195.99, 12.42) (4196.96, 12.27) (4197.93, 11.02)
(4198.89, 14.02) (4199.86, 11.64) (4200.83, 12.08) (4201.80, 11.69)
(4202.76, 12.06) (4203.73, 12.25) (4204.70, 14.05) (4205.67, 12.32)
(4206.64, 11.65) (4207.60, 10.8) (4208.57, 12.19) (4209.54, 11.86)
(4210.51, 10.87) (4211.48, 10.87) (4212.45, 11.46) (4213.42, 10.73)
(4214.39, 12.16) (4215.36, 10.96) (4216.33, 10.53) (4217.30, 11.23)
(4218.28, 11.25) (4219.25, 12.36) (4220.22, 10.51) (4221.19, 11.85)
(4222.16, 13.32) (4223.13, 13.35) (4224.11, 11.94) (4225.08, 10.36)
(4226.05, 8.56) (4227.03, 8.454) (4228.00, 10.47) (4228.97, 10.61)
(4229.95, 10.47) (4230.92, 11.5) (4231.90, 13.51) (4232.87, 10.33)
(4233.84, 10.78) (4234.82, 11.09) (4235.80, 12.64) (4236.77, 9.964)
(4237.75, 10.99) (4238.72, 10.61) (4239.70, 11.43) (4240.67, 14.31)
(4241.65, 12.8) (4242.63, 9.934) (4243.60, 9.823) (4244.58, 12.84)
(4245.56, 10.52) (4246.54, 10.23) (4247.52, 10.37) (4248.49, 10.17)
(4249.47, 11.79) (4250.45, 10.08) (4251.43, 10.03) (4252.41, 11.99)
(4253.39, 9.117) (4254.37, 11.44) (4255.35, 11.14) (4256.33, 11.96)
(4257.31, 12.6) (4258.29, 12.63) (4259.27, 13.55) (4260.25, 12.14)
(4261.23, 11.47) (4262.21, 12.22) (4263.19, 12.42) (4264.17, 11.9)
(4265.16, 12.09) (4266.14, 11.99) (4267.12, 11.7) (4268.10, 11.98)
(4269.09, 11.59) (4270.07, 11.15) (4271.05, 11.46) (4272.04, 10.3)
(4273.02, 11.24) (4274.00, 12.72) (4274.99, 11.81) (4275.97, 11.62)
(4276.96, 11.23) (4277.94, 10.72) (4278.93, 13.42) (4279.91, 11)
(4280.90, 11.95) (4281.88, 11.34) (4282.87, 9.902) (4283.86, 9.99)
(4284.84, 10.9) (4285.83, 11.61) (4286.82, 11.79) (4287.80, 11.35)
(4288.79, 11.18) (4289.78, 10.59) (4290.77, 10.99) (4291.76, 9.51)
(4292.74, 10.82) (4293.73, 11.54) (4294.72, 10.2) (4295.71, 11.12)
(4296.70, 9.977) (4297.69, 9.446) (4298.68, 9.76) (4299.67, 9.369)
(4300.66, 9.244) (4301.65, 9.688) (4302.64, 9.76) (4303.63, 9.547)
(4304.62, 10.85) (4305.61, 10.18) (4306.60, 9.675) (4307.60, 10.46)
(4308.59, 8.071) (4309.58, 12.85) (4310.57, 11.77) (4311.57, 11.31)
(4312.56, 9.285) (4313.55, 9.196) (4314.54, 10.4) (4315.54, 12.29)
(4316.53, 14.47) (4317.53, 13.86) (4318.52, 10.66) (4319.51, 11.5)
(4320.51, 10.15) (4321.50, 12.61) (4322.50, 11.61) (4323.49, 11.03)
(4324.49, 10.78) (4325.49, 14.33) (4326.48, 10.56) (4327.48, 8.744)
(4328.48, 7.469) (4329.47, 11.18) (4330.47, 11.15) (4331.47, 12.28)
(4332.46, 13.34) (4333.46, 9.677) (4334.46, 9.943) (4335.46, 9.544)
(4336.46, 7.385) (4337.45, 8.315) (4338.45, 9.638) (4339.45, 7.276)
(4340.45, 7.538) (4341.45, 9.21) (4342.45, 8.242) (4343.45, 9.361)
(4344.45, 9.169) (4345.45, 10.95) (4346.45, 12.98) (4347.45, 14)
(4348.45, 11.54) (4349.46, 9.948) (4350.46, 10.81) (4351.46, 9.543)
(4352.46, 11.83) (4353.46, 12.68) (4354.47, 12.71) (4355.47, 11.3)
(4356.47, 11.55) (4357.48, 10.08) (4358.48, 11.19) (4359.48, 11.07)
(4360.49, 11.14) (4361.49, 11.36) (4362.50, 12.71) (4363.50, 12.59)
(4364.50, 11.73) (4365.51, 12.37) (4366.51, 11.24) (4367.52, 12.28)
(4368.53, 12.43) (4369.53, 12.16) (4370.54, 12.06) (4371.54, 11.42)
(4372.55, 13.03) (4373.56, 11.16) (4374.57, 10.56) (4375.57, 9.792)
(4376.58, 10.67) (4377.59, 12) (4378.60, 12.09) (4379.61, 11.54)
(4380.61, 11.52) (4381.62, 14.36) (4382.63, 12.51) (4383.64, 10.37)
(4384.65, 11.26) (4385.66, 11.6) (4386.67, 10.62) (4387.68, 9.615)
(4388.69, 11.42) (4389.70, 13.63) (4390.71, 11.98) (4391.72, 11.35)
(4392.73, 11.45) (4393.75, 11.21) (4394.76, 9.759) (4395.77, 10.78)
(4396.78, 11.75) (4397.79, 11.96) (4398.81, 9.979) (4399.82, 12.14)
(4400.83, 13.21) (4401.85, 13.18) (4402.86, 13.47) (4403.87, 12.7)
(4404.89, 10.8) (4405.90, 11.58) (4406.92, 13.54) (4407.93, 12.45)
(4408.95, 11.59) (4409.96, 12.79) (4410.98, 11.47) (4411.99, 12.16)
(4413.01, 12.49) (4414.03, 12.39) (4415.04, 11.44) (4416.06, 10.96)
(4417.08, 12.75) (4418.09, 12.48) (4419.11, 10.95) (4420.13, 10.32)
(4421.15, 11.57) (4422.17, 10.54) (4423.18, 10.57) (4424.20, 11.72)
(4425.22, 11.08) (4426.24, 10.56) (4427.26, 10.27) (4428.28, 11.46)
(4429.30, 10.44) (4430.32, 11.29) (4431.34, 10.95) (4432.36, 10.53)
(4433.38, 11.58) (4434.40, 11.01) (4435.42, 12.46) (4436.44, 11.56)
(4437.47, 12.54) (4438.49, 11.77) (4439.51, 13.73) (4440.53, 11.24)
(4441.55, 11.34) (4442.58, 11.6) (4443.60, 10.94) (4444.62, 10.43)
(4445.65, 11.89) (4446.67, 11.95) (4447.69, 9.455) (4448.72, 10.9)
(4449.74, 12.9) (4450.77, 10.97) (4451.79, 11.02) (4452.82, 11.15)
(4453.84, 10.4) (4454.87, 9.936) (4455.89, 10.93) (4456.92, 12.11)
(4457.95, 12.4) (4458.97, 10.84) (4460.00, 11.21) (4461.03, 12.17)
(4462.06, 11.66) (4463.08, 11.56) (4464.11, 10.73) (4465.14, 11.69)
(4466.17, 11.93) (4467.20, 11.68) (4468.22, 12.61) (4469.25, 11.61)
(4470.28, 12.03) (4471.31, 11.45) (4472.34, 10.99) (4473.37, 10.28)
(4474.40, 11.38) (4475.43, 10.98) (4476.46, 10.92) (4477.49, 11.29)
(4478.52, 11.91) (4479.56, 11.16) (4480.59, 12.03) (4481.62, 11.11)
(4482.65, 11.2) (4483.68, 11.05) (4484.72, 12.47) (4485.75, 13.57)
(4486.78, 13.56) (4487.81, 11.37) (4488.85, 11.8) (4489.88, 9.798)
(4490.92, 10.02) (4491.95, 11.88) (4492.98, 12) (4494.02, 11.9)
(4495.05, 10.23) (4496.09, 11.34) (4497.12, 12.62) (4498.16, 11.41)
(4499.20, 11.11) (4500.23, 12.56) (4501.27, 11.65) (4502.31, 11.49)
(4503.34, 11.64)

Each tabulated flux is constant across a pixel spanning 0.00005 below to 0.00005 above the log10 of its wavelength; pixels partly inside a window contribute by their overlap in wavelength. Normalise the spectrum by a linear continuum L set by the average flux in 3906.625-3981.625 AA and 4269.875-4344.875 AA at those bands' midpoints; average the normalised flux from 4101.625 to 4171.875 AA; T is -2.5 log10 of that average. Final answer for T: -0.168 mag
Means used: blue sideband 9.31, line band 11.7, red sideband 10.6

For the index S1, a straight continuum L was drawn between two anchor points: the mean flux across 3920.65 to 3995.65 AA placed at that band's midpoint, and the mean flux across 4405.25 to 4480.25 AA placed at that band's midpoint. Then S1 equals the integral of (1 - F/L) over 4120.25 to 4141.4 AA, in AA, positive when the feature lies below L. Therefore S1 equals -3.1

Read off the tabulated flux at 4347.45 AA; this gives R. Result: 14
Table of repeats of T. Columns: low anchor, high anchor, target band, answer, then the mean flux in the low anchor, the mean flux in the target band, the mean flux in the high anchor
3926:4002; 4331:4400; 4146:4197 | -0.15 mag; 9.76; 12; 11.1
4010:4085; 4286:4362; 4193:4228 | -0.06 mag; 11.5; 11.6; 10.6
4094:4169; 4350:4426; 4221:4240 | 0.05 mag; 11.5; 11.1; 11.7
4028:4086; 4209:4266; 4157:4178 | -0.05 mag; 11.4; 11.9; 11.3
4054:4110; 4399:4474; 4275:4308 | 0.07 mag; 11.1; 10.6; 11.6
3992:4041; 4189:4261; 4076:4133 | 0.05 mag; 11.9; 11.1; 11.4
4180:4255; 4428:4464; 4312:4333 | 0.01 mag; 11.5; 11.3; 11.4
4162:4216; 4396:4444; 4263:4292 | 0.04 mag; 11.9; 11.4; 11.7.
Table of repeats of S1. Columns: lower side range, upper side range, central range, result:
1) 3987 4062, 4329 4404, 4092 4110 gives 1.9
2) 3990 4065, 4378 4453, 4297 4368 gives 5.5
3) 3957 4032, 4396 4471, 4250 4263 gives -0.3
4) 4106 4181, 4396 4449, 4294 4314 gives 2.7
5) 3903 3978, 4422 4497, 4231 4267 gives -3.2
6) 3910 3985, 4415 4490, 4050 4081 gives -4.9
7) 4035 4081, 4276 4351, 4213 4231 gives -0.2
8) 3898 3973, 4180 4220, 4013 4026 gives -1.9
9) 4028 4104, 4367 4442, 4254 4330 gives 2.7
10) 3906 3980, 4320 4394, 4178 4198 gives -3.1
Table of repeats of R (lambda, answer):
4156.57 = 12.15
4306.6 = 9.675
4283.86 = 9.99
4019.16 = 12.49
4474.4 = 11.38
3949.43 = 9.745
